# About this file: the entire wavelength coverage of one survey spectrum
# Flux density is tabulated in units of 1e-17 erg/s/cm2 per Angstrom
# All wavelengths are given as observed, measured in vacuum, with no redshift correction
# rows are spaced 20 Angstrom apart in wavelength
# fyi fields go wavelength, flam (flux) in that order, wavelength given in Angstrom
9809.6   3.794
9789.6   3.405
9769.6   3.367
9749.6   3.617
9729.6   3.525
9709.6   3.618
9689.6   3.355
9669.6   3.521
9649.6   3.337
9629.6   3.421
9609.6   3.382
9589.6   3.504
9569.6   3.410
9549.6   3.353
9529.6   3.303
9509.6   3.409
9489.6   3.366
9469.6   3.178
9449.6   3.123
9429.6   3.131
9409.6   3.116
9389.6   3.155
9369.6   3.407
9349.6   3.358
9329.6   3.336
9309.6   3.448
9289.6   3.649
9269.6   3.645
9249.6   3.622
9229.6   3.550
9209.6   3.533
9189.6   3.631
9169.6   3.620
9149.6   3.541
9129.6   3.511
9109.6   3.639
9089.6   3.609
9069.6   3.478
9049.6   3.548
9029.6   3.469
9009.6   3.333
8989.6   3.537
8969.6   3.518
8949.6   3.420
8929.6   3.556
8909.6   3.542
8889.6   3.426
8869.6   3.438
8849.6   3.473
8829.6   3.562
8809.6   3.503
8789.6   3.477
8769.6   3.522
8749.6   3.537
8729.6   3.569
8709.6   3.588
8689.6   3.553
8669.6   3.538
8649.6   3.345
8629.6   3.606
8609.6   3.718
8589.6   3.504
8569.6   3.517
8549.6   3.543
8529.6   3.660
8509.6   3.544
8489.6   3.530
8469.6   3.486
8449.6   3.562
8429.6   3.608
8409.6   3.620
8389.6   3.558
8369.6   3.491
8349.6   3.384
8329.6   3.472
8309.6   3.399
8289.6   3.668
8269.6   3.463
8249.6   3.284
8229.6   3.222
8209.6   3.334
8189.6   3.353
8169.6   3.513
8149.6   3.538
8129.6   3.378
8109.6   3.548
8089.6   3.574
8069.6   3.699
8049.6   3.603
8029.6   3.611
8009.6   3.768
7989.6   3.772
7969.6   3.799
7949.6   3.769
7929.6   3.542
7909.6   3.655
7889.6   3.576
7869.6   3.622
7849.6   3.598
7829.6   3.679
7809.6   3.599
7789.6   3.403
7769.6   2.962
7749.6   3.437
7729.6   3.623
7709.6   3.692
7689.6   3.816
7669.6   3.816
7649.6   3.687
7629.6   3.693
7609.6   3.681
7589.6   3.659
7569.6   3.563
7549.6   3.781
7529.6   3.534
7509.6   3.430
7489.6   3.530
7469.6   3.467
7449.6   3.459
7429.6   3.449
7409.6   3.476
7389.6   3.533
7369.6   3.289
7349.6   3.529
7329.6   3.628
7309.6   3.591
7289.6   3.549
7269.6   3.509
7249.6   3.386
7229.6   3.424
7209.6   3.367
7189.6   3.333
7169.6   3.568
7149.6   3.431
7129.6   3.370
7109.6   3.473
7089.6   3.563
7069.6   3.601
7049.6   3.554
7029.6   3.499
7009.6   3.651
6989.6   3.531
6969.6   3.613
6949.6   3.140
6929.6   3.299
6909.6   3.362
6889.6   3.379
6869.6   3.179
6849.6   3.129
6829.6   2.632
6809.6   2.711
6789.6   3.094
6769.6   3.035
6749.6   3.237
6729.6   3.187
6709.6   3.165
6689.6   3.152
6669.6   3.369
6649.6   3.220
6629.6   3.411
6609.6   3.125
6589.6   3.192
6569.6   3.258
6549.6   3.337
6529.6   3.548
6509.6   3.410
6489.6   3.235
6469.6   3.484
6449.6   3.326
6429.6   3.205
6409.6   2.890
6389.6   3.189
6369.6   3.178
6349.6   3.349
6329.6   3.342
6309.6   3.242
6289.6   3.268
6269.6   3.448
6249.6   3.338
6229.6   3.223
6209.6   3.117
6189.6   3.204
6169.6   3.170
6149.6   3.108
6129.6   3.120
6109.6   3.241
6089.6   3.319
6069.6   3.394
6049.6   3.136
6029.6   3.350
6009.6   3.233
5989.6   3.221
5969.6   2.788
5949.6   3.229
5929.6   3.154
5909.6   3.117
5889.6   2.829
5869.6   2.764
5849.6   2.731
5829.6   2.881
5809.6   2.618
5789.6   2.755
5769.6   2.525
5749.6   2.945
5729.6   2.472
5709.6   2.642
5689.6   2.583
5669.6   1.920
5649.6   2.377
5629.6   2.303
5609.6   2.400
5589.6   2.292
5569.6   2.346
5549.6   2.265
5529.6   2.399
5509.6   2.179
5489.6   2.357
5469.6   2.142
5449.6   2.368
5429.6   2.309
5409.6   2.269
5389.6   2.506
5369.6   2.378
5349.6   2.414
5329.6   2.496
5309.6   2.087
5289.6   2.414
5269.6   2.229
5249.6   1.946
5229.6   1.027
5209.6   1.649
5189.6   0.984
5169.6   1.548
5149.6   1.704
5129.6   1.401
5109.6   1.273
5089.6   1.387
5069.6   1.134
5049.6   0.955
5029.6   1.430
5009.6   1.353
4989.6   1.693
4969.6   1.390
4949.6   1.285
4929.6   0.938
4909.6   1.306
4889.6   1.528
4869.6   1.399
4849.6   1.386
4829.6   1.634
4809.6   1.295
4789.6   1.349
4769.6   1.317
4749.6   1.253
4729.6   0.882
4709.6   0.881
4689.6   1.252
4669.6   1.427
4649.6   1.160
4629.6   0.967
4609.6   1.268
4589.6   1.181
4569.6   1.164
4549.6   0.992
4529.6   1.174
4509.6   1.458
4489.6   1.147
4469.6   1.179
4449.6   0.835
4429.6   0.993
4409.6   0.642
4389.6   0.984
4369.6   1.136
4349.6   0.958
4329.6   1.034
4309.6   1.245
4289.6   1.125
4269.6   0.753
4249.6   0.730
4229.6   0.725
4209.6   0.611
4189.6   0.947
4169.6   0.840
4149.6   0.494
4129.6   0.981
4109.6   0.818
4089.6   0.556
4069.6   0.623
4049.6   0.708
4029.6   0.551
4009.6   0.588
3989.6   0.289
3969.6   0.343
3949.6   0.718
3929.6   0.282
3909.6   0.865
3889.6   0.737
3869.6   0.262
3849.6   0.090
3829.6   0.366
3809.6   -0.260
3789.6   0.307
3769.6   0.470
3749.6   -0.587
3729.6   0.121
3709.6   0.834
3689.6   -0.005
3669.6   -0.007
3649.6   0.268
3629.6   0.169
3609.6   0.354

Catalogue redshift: 0.318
